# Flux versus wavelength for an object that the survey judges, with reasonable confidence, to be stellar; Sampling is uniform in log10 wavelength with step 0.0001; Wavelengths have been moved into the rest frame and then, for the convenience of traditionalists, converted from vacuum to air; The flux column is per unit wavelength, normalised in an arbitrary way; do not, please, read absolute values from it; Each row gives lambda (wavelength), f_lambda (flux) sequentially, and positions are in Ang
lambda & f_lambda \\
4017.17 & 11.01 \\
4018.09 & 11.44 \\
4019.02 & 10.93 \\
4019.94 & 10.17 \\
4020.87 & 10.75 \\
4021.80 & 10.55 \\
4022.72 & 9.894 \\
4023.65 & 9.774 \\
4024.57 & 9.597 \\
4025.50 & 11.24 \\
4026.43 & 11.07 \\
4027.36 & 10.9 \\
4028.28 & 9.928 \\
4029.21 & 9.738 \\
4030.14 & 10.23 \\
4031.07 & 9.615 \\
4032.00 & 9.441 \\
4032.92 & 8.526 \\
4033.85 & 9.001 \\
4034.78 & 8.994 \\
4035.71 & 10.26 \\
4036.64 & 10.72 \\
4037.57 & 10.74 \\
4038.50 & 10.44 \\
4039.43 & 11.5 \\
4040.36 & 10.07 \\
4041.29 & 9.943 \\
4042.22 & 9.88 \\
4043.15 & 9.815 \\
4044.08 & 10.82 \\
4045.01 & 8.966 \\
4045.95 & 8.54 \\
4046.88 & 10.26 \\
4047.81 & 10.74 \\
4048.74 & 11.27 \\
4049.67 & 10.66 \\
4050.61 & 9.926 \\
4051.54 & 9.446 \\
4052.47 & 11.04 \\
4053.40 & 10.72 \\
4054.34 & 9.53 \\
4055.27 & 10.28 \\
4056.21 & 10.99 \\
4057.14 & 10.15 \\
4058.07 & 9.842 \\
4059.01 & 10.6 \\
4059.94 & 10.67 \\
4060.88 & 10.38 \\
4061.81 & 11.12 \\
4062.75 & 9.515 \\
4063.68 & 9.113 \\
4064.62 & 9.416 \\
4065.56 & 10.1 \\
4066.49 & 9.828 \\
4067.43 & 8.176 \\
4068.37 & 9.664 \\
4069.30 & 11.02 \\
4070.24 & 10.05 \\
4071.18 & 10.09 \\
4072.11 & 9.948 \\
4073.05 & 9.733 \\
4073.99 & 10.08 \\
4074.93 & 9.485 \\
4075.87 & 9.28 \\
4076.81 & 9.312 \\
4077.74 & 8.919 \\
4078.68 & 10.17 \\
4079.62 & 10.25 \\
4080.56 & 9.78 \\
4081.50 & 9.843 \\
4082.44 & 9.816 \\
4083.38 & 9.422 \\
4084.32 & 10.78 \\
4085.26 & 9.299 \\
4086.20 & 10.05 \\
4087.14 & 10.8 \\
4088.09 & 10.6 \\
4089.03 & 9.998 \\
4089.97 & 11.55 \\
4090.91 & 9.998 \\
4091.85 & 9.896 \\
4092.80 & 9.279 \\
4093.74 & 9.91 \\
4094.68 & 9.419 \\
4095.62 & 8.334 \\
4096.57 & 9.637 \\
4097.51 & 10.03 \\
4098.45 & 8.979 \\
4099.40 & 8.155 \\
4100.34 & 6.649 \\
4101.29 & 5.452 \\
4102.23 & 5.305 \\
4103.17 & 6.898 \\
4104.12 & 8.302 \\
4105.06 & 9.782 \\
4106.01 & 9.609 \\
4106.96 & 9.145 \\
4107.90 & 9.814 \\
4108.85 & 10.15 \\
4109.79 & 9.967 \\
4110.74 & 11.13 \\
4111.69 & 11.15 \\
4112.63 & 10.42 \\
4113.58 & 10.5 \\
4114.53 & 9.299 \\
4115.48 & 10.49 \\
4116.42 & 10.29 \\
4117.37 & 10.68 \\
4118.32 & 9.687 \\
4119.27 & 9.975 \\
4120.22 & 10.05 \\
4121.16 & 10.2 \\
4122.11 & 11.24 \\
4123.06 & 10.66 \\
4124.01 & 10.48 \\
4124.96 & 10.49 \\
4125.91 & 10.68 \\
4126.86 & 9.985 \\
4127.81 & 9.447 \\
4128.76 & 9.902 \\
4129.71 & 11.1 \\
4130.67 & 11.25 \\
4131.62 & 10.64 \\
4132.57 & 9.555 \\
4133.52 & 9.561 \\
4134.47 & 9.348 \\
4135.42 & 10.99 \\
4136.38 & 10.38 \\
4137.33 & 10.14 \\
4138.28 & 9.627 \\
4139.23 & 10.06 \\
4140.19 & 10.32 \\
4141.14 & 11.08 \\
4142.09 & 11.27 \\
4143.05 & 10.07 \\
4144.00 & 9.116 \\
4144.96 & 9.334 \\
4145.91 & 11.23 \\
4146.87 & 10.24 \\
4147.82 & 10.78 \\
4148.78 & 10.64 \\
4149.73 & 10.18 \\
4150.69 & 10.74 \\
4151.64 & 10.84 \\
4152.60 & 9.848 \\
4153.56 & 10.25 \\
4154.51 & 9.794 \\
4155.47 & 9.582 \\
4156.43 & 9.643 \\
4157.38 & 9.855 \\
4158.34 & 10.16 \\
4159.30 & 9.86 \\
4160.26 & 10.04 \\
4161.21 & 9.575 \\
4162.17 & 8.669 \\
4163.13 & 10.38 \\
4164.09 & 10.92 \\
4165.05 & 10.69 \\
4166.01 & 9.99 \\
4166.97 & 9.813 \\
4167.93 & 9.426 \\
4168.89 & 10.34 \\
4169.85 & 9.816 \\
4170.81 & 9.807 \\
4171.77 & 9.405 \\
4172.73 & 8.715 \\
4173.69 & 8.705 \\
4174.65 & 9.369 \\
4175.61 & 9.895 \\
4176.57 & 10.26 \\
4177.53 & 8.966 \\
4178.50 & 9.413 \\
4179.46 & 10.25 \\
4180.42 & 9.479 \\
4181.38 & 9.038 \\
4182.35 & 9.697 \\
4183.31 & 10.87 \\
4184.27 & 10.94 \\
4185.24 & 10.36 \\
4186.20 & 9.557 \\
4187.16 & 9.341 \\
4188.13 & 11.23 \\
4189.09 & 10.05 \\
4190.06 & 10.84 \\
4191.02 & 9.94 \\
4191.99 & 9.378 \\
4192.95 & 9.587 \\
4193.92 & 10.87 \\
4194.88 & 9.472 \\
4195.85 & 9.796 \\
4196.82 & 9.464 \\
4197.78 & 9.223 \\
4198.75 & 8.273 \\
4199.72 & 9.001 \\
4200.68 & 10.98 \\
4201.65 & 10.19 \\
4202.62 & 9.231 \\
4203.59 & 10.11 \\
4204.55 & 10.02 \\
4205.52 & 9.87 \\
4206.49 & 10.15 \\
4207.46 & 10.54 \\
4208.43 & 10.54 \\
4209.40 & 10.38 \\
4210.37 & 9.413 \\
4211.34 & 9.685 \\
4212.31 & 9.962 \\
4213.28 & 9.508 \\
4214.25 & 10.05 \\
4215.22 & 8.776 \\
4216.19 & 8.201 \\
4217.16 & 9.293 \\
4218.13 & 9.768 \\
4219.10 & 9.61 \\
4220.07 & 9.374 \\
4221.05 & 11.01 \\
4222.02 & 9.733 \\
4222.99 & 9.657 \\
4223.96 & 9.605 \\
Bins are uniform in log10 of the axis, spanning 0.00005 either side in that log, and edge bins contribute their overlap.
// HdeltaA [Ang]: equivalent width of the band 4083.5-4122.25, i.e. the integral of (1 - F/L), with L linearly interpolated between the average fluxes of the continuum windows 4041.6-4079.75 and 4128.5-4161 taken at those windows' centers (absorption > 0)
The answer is 2.1 Ang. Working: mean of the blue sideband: 9.99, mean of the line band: 9.57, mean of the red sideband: 10.2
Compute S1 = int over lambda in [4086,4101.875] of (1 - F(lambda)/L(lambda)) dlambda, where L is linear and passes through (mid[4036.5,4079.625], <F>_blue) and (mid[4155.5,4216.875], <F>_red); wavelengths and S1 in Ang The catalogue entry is 1.1 Ang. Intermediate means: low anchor 10.1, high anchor 9.81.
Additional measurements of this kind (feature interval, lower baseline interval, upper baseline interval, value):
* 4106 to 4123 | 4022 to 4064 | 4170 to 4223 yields -0.5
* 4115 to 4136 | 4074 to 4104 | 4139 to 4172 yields -1.2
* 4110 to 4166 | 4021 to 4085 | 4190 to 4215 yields -1.9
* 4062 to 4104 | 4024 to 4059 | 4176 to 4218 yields 2.7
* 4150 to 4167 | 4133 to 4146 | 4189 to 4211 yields 0.0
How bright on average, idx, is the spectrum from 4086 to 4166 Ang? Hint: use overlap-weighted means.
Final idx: 9.91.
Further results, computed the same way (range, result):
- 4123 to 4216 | 9.98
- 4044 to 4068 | 10.1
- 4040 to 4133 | 9.86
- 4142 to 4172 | 10.1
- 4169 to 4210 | 9.84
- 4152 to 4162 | 9.83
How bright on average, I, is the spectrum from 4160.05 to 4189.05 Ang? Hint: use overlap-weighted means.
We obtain 9.84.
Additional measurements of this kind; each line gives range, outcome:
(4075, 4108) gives 9.27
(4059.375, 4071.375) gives 9.93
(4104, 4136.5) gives 10.2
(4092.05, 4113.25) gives 9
